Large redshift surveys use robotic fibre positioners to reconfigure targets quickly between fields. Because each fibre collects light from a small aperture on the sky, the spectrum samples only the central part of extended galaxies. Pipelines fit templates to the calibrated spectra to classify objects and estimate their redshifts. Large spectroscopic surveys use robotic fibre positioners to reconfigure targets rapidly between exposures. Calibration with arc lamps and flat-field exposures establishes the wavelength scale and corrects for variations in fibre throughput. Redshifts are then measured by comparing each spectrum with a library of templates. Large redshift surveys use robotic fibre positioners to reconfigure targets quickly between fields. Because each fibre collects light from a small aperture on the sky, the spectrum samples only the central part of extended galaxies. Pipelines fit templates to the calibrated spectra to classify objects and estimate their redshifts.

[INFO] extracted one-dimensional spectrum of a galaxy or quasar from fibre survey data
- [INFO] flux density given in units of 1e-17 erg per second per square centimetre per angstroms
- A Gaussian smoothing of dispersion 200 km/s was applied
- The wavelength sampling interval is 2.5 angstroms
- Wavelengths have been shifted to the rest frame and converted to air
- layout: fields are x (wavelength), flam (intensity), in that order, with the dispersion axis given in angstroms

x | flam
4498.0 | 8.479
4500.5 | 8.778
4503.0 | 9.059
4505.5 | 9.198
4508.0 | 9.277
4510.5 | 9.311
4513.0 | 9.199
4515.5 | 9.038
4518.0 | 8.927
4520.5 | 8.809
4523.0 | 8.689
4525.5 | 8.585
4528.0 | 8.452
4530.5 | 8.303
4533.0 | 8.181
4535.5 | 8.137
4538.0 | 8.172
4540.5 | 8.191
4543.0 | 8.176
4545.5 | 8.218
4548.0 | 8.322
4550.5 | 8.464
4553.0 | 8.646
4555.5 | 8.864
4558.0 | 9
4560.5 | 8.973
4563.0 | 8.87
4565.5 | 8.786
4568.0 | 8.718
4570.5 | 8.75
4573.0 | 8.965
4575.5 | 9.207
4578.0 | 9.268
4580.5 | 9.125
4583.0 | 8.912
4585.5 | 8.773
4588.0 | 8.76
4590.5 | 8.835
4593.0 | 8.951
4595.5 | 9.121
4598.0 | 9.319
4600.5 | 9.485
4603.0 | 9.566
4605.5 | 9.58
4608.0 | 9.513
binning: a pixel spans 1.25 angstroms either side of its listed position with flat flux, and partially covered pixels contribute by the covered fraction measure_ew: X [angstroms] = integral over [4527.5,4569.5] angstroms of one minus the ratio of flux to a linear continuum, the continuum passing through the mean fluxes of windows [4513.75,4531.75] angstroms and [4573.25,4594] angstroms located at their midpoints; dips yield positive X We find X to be 1.5 angstroms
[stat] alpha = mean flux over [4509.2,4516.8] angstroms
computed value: 9.18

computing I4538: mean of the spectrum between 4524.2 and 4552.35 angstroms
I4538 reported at 8.3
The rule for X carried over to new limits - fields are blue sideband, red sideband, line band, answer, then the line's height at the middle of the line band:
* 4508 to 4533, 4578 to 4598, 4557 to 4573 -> 0.10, 8.91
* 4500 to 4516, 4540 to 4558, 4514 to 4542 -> 0.99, 8.81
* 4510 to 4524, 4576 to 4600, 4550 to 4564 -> 0.29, 9.01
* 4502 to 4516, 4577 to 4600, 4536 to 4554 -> 1.60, 9.11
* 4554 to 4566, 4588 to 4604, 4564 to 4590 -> 0.30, 9.03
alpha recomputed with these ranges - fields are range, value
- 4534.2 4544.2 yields 8.17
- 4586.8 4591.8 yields 8.8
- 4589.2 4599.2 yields 9.05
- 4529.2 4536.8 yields 8.21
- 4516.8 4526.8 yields 8.75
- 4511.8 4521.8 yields 8.99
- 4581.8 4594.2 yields 8.85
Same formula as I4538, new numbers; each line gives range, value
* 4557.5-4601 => 8.98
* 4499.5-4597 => 8.77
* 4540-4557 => 8.43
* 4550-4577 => 8.85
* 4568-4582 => 9.03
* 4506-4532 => 8.86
